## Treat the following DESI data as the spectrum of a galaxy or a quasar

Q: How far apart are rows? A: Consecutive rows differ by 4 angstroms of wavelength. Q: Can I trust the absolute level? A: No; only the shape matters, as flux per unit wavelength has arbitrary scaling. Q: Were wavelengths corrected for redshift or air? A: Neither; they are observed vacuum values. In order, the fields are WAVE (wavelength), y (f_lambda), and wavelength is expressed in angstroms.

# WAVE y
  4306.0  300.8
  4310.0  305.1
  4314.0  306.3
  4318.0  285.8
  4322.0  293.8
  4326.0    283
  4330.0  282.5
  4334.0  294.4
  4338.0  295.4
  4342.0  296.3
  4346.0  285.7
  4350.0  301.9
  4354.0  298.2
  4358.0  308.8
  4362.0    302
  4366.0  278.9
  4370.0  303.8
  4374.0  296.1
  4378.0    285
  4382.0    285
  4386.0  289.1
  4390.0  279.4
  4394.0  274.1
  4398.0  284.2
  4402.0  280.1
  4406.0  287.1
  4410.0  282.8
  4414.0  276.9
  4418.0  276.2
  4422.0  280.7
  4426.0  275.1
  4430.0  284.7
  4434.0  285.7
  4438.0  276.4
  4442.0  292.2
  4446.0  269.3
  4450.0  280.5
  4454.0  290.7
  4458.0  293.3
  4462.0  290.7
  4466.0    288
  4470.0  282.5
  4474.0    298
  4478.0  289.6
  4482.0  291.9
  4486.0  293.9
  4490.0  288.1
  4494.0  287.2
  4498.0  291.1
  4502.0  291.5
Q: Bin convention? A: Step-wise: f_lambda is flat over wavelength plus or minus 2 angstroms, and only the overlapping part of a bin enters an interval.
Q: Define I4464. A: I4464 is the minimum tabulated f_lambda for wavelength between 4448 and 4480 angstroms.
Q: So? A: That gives 280.5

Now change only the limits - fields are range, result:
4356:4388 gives 278.9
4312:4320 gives 285.8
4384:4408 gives 274.1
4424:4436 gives 275.1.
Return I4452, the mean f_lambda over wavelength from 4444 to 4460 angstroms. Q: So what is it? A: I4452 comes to 283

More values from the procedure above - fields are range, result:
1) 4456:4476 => 290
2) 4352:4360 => 304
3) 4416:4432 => 279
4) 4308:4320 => 299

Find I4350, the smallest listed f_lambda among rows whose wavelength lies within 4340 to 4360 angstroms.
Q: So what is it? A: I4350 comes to 285.7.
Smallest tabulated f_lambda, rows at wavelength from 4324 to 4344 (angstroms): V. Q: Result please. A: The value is 282.5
